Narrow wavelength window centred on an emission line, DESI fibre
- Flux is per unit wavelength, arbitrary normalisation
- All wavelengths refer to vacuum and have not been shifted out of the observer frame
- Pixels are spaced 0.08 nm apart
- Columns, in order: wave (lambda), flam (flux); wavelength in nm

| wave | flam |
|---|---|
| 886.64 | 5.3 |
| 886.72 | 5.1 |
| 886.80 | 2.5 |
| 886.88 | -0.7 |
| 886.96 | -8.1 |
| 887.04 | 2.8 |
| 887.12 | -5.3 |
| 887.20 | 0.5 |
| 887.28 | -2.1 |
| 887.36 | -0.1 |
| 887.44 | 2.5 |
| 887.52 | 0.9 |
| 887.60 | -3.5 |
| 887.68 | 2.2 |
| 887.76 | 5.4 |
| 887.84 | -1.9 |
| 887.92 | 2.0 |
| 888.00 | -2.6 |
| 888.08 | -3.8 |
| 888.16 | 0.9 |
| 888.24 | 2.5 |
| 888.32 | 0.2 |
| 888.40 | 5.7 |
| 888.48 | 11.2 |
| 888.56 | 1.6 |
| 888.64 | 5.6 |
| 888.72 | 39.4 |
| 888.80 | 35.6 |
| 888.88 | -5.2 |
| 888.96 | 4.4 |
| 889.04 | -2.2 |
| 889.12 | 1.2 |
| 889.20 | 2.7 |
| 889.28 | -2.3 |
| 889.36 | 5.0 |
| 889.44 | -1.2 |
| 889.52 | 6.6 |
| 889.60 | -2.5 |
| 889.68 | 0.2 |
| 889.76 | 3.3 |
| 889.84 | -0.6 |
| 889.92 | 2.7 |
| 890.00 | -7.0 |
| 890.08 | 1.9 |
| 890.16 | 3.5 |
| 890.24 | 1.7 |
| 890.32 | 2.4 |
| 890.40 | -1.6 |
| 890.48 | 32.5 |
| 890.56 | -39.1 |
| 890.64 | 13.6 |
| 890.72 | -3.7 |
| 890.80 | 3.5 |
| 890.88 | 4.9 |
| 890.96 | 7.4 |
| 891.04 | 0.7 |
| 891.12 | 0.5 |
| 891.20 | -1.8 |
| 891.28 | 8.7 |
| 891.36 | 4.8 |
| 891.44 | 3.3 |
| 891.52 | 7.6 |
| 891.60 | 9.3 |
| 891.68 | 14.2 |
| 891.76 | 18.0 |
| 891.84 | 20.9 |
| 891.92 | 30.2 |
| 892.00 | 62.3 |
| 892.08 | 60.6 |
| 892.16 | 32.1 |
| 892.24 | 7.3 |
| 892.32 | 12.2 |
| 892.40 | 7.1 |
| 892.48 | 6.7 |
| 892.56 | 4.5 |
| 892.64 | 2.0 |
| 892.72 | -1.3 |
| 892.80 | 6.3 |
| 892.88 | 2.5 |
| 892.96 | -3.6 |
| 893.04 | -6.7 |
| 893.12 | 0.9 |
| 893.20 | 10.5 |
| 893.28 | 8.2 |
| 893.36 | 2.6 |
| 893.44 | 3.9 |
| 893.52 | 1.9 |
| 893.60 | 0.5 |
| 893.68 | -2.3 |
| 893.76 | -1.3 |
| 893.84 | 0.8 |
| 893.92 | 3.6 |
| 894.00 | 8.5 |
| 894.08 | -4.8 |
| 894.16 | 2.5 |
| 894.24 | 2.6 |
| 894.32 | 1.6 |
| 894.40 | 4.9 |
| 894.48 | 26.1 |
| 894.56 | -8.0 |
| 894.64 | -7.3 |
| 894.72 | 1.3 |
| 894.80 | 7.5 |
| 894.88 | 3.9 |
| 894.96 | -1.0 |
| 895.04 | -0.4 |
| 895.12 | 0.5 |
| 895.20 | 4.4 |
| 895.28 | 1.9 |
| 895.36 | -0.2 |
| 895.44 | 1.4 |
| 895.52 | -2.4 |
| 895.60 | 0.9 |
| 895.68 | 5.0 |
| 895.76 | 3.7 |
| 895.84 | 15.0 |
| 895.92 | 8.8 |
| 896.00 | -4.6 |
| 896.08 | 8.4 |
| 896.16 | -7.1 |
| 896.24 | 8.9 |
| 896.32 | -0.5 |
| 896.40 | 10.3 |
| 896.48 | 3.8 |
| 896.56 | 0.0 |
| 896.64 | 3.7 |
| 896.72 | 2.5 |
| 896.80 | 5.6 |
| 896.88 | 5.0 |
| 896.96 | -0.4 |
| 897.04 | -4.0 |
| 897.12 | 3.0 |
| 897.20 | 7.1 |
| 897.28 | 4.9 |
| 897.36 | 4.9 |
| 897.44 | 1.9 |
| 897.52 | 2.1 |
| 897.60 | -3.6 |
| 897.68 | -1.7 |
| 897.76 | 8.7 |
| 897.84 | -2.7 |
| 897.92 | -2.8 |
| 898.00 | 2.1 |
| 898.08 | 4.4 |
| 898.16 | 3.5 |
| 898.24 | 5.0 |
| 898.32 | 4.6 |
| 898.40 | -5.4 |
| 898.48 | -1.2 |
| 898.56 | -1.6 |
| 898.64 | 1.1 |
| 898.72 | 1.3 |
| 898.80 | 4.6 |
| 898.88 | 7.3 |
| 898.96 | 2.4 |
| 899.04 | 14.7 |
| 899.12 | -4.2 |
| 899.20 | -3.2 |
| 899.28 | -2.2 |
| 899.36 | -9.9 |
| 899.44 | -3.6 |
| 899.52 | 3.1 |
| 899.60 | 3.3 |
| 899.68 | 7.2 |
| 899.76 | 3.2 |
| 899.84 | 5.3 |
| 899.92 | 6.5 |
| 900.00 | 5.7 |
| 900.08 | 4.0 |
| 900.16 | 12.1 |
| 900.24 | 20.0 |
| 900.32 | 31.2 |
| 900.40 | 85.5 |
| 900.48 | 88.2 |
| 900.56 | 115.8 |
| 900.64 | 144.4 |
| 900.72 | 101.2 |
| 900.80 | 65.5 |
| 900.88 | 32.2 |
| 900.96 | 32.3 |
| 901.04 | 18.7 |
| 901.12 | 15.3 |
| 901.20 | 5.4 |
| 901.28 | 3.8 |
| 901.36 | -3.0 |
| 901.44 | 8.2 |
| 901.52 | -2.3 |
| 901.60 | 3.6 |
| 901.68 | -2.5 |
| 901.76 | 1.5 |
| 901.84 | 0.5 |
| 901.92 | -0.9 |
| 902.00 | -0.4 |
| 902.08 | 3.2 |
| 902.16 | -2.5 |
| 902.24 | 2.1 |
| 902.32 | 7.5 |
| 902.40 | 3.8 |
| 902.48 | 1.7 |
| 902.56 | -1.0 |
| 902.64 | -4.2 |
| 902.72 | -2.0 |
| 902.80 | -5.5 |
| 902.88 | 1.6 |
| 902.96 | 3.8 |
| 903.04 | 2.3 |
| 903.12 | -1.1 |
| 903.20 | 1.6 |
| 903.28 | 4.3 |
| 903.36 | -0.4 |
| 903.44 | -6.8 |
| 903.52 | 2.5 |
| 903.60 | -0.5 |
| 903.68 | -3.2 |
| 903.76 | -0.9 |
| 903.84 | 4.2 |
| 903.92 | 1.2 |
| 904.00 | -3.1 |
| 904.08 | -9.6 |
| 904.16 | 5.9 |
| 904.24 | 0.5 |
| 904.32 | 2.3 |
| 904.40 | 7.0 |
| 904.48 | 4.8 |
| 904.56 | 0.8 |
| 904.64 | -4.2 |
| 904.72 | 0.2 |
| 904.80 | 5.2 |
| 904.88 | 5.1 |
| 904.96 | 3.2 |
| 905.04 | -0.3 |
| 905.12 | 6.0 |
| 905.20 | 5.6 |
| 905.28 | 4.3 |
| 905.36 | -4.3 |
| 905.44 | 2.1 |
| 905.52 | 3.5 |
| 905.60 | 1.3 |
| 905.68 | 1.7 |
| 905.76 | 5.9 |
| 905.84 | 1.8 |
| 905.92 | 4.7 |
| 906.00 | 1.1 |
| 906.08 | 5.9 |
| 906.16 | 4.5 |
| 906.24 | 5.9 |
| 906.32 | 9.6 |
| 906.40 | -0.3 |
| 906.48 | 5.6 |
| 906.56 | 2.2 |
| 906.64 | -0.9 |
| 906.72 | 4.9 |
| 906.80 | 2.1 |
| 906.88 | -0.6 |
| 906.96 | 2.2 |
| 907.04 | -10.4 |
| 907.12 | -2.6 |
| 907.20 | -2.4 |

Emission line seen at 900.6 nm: [O III]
